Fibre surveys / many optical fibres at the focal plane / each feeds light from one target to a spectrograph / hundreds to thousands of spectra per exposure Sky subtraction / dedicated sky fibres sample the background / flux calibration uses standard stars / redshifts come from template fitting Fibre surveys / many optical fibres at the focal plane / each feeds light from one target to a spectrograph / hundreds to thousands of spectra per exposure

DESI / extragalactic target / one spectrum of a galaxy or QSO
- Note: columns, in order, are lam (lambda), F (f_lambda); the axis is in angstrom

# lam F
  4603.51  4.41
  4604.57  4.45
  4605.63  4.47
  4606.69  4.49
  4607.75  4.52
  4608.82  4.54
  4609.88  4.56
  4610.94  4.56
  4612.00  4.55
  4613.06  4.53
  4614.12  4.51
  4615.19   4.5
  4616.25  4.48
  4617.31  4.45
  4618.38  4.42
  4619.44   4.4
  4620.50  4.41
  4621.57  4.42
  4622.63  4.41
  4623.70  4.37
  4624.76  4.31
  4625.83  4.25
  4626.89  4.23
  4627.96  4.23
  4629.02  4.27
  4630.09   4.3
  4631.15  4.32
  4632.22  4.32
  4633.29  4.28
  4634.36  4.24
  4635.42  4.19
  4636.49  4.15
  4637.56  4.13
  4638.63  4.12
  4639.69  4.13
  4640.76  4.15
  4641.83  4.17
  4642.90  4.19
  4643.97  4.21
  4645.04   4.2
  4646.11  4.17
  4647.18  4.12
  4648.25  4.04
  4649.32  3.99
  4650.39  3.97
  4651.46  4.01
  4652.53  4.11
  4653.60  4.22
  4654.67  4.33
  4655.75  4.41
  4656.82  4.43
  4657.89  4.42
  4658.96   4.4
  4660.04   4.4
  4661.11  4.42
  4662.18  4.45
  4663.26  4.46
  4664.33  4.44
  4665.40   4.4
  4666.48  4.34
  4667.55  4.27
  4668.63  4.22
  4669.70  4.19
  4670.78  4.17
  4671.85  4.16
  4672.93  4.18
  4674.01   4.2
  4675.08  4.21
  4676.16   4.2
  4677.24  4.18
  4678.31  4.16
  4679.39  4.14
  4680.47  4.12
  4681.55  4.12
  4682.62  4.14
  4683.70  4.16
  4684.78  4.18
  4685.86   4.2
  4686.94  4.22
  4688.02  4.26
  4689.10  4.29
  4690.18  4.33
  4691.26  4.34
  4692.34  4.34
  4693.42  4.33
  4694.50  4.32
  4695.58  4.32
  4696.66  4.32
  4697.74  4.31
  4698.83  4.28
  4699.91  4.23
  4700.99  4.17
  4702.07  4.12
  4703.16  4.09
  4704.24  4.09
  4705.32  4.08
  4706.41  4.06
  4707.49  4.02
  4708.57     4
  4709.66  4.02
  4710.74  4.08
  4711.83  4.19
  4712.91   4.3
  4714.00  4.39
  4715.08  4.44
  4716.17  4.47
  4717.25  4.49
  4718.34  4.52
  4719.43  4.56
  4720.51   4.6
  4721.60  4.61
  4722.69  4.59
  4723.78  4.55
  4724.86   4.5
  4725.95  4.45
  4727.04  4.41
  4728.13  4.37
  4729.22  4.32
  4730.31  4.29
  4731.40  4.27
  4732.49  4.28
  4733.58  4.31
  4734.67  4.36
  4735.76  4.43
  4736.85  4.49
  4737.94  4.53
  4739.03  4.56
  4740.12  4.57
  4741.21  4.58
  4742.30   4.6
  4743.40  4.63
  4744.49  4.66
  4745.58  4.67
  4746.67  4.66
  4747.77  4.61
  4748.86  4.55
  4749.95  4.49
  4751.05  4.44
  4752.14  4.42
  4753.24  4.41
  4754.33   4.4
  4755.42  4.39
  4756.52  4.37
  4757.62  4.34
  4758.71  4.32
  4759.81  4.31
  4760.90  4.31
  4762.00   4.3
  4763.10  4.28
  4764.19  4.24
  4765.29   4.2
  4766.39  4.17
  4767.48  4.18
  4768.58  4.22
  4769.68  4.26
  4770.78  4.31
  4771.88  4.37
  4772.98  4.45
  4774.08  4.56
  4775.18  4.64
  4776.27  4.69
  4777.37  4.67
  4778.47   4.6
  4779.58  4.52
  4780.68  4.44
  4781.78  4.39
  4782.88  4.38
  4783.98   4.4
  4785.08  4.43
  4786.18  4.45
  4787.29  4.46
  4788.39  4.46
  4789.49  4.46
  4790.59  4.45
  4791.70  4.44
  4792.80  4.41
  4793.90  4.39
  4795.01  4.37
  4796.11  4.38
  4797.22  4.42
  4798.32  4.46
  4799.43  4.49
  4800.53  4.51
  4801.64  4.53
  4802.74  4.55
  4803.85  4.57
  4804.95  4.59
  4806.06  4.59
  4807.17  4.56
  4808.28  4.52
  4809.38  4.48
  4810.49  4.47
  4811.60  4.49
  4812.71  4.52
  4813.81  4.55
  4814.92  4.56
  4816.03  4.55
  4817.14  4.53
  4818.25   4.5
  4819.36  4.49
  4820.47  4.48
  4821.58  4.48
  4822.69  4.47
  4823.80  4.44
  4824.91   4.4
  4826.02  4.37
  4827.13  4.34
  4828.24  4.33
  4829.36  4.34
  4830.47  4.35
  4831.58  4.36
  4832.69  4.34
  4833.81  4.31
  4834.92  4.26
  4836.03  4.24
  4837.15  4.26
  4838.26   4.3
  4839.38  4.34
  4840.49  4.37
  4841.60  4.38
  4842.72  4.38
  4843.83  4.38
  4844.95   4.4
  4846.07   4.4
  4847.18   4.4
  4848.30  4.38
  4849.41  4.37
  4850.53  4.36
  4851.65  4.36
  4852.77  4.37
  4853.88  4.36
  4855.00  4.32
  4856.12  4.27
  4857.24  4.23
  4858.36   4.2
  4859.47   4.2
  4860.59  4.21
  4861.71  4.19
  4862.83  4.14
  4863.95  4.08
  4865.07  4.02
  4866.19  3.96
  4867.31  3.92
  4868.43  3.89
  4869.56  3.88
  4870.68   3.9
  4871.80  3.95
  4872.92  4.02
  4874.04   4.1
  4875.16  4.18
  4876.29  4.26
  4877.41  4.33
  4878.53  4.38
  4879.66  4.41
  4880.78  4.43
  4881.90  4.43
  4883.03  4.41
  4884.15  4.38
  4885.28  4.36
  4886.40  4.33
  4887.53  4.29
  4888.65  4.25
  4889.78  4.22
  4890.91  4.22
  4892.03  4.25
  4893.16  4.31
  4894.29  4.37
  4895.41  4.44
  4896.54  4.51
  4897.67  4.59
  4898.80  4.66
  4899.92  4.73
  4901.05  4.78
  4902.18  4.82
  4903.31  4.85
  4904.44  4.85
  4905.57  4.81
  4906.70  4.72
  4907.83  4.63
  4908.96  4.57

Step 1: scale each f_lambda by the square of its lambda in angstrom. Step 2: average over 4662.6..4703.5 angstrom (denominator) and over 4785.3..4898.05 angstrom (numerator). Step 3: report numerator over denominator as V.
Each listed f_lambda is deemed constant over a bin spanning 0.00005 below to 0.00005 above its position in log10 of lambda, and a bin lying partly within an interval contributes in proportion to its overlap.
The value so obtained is 1.1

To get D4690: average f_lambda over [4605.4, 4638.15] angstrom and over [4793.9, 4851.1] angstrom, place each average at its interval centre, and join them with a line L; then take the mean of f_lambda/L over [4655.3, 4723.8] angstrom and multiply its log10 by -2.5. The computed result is 0.03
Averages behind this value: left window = 4.38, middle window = 4.28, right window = 4.43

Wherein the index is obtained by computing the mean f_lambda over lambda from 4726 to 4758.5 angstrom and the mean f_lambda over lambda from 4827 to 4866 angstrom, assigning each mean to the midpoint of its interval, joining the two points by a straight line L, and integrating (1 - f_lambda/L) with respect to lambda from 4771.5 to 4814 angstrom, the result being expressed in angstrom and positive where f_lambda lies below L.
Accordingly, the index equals -1.1 angstrom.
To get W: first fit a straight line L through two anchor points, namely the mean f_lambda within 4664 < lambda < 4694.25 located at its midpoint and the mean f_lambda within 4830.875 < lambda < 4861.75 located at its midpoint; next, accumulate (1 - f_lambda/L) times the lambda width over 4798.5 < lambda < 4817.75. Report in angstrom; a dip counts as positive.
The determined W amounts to -1.03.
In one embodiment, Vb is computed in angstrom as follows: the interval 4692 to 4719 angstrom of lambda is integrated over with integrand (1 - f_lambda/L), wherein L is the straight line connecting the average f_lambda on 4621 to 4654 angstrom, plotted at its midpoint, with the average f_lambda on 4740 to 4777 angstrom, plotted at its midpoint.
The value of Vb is 0.56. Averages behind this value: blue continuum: 4.2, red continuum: 4.43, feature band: 4.24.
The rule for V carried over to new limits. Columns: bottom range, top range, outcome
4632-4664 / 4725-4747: 1.10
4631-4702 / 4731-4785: 1.09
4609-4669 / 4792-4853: 1.11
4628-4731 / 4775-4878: 1.09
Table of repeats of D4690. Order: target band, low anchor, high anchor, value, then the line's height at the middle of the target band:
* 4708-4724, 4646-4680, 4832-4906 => -0.030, 4.26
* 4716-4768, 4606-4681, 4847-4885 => -0.045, 4.26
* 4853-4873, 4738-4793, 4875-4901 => 0.076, 4.4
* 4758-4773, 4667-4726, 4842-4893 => -0.006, 4.25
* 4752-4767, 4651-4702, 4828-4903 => -0.009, 4.28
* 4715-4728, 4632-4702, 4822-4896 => -0.066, 4.25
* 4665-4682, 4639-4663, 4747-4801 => 0.015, 4.26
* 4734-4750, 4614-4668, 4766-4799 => -0.042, 4.39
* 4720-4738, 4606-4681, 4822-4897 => -0.035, 4.29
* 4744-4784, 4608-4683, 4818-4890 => -0.035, 4.28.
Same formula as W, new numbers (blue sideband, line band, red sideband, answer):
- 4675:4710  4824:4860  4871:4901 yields -0.2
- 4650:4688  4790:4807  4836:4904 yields -0.8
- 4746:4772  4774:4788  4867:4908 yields -0.5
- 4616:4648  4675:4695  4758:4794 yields 0.4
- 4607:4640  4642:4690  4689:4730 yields 1.2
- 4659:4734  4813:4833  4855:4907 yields -0.6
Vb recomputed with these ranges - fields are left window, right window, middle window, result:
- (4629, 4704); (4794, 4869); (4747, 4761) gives -0.4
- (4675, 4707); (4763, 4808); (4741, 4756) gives -0.6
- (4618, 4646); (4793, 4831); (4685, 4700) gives 0.1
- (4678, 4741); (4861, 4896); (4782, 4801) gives -0.8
